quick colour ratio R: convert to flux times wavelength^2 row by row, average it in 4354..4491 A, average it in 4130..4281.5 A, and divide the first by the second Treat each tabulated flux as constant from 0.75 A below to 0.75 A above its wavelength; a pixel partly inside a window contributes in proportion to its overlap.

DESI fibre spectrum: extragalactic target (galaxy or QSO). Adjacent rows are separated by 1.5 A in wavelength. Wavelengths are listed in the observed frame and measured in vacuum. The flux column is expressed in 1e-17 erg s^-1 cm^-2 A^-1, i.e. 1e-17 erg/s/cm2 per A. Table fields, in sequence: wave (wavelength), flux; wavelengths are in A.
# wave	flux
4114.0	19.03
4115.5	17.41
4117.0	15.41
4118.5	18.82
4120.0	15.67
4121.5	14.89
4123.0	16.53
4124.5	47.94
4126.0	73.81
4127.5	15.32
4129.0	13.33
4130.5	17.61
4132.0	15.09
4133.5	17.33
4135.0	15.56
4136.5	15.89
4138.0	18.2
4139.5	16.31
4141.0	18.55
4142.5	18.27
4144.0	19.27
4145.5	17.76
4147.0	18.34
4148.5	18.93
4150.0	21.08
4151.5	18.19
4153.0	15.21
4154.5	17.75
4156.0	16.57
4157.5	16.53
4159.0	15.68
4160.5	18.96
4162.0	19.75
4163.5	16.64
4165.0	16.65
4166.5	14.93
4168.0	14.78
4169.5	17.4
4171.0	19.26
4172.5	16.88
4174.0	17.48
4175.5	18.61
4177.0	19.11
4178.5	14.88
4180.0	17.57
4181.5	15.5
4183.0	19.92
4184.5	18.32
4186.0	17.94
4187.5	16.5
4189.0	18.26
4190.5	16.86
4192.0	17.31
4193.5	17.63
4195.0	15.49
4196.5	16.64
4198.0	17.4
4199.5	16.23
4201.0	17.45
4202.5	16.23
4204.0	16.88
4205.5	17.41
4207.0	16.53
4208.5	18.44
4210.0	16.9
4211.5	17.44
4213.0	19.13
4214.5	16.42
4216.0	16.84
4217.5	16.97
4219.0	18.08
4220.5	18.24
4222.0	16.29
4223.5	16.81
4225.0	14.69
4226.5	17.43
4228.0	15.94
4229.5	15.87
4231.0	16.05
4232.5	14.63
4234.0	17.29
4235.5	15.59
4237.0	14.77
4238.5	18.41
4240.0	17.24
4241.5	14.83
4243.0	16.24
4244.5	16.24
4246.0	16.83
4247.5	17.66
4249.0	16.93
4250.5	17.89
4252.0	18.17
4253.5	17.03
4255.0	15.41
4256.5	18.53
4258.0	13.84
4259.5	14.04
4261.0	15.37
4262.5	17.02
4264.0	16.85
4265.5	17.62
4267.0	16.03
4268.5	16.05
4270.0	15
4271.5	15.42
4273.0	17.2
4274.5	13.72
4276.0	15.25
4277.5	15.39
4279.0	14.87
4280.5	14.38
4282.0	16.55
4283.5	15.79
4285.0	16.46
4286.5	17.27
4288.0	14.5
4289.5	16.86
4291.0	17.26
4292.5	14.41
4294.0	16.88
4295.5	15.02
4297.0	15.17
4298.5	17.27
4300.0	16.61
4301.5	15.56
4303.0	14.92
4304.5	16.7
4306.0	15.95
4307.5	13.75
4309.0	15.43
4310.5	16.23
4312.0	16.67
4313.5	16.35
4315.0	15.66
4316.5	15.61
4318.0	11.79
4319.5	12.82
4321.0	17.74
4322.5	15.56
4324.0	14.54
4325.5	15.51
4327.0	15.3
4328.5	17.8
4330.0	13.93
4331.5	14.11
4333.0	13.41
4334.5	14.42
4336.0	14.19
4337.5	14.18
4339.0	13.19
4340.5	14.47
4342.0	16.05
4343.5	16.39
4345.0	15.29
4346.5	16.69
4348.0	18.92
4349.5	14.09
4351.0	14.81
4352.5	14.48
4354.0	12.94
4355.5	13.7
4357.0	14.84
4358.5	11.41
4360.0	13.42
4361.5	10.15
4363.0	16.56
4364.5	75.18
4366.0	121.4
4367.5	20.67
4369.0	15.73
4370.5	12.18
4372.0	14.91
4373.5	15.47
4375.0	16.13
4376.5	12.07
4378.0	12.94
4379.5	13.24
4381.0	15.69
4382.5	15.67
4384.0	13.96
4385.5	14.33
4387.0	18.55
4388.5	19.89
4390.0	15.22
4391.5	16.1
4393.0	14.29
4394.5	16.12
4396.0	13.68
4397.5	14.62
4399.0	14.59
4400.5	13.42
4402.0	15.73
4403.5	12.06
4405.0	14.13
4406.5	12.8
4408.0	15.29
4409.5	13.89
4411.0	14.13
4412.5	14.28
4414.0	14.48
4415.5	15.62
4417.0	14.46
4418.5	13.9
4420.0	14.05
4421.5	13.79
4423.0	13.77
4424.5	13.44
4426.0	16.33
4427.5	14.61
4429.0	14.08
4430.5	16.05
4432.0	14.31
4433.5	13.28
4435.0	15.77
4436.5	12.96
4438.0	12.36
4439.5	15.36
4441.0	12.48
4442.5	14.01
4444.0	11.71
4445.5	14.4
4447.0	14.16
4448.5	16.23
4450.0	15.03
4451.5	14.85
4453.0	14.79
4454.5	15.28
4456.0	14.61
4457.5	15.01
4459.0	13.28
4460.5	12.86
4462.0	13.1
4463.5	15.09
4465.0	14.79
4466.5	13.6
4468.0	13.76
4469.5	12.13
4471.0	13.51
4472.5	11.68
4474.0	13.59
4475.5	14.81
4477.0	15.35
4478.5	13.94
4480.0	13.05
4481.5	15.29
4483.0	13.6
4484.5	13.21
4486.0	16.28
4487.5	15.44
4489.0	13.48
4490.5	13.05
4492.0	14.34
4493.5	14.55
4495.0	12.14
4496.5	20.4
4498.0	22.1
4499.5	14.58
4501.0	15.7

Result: 1.06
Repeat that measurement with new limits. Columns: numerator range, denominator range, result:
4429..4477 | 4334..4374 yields 0.70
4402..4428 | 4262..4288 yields 0.96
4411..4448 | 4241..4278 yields 0.95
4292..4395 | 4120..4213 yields 1.03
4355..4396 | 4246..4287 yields 1.37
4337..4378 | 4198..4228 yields 1.31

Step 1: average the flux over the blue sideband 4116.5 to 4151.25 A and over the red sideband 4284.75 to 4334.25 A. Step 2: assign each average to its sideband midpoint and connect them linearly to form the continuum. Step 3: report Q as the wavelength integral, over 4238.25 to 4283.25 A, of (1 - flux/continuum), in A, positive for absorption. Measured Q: 2.23 A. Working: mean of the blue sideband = 20.9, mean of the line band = 16.2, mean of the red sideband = 15.5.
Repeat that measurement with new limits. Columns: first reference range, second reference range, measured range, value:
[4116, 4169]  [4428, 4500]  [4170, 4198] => 2.01 A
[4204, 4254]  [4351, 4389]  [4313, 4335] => 5.41 A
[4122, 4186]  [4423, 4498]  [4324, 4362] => 3.86 A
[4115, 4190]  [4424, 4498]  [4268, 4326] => 4.07 A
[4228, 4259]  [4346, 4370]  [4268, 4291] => 4.21 A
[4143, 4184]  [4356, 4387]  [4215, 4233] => 2.37 A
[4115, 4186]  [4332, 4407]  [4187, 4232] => 4.39 A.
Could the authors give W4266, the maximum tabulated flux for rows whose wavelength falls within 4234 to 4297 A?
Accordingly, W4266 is 18.53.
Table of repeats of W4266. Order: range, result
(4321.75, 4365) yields 75.18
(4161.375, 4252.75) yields 19.92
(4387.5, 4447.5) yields 19.89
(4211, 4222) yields 19.13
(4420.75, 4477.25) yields 16.33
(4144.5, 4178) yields 21.08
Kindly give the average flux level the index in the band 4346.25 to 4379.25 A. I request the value 22.2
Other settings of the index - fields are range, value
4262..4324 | 15.7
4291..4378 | 17.9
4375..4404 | 14.9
